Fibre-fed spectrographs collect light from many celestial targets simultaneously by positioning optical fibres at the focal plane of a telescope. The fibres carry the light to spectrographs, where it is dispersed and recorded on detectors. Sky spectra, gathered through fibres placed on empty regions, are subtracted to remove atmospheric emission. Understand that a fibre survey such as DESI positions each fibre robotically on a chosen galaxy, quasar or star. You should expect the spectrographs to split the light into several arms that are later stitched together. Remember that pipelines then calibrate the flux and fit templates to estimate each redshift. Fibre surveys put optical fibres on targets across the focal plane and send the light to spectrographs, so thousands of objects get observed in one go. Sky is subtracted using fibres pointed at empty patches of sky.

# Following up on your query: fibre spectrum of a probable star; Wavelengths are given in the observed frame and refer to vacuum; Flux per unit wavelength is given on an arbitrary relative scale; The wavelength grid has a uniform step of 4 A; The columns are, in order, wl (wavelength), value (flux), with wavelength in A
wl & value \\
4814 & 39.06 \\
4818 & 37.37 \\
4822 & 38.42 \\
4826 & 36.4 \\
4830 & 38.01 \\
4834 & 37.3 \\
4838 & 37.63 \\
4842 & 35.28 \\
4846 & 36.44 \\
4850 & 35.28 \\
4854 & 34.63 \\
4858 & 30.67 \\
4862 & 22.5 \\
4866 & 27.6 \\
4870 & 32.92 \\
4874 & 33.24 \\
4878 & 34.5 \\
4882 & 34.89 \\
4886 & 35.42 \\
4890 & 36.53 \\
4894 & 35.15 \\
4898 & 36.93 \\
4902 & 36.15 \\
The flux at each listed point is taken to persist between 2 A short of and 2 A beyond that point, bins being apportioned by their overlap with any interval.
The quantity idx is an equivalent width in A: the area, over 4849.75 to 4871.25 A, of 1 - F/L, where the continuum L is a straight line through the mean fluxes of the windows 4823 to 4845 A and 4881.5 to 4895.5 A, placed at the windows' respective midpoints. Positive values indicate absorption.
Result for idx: 3.7 A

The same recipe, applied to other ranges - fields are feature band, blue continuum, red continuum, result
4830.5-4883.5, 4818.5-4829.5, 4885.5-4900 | 4.9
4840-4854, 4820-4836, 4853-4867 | -1.5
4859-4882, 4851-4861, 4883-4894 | 2.1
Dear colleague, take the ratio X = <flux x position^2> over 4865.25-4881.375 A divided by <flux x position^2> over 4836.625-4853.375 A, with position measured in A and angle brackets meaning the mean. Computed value 0.92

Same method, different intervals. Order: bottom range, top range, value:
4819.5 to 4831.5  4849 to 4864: 0.82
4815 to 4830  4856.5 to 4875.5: 0.79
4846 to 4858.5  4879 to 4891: 1.05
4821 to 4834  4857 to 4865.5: 0.71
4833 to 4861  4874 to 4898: 1.03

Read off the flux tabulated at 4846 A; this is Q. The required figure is 36.44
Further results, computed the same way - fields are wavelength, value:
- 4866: 27.6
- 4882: 34.89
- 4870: 32.92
